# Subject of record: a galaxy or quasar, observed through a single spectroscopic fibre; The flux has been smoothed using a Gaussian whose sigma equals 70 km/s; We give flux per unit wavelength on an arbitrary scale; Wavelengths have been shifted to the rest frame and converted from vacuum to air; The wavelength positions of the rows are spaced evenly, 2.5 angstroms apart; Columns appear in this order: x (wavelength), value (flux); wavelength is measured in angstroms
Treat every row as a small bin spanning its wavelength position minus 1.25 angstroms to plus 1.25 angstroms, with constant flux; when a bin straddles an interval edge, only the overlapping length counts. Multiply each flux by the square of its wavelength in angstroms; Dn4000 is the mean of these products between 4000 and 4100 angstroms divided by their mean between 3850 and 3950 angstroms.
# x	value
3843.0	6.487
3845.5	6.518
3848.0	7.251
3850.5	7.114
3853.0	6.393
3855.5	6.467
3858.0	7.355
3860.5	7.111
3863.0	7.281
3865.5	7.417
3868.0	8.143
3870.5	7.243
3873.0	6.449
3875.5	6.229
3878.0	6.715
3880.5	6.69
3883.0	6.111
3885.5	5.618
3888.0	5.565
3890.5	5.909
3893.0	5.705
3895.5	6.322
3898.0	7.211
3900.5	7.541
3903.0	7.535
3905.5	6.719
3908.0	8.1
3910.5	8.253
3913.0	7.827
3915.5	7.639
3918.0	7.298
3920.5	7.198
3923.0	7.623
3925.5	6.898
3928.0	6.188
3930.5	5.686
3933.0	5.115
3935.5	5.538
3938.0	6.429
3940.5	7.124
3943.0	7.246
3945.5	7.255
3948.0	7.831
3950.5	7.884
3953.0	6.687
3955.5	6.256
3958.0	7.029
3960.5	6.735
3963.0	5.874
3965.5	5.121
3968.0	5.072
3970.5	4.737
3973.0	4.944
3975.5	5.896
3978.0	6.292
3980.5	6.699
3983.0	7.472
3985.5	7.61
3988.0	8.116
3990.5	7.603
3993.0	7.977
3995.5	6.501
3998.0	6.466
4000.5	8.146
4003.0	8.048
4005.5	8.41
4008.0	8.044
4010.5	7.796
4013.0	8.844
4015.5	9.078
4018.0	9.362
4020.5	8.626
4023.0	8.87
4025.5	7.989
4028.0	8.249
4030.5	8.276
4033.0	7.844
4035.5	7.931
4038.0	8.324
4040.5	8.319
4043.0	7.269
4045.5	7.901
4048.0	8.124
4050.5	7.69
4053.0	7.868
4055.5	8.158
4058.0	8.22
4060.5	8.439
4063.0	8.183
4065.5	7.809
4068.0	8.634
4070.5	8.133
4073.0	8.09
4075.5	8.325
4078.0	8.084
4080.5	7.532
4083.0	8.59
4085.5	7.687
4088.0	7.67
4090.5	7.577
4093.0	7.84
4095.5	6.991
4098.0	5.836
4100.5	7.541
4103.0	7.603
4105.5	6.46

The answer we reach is 1.3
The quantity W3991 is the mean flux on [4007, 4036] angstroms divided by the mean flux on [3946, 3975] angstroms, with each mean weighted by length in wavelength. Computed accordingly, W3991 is 1.36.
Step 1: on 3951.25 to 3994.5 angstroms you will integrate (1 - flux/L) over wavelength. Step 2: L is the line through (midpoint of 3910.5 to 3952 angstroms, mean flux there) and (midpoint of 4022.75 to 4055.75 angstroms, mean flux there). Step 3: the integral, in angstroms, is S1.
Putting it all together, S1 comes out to 5.2 angstroms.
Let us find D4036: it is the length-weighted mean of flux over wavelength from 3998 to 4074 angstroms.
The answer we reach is 8.19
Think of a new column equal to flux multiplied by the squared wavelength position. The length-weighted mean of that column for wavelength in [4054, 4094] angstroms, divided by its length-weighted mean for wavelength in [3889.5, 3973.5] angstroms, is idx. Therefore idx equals 1.30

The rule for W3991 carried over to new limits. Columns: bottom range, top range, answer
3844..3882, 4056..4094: 1.16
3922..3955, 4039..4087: 1.20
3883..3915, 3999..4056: 1.20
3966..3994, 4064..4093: 1.23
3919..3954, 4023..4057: 1.19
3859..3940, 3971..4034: 1.13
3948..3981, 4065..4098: 1.28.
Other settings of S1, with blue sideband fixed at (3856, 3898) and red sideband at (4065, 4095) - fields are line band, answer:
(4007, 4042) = -3.6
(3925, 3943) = 2.1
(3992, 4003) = 0.1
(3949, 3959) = 0.2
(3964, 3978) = 3.8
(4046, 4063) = -0.6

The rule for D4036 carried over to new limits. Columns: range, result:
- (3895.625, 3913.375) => 7.51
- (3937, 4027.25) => 7.23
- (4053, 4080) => 8.17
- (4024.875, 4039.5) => 8.11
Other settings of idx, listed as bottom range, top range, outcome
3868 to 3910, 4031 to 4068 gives 1.30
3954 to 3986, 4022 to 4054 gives 1.36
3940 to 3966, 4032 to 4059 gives 1.22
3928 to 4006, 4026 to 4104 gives 1.24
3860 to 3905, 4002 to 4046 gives 1.33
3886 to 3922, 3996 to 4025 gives 1.24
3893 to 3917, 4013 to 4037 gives 1.22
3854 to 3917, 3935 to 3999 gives 1.00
